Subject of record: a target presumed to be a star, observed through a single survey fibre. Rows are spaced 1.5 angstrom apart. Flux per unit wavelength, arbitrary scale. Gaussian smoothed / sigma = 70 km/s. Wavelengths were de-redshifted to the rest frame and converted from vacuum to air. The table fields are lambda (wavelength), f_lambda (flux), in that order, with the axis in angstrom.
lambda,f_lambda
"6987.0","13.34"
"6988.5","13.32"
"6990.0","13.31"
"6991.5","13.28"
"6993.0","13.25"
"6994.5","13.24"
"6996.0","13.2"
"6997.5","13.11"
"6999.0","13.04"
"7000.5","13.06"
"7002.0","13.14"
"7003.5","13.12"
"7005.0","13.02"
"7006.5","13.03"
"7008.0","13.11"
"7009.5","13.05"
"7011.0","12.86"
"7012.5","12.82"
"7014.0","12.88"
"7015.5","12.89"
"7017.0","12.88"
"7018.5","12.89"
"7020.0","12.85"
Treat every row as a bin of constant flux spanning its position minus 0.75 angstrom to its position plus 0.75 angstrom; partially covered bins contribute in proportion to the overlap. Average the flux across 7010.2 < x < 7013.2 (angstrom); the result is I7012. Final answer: 12.8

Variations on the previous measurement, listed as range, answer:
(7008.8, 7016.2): 12.9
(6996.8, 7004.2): 13.1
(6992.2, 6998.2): 13.2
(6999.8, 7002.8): 13.1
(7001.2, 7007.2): 13.1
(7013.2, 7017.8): 12.9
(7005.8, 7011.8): 13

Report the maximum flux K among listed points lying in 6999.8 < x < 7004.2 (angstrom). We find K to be 13.14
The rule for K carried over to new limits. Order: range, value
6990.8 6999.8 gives 13.28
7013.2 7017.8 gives 12.89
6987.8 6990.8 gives 13.32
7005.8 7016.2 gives 13.11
